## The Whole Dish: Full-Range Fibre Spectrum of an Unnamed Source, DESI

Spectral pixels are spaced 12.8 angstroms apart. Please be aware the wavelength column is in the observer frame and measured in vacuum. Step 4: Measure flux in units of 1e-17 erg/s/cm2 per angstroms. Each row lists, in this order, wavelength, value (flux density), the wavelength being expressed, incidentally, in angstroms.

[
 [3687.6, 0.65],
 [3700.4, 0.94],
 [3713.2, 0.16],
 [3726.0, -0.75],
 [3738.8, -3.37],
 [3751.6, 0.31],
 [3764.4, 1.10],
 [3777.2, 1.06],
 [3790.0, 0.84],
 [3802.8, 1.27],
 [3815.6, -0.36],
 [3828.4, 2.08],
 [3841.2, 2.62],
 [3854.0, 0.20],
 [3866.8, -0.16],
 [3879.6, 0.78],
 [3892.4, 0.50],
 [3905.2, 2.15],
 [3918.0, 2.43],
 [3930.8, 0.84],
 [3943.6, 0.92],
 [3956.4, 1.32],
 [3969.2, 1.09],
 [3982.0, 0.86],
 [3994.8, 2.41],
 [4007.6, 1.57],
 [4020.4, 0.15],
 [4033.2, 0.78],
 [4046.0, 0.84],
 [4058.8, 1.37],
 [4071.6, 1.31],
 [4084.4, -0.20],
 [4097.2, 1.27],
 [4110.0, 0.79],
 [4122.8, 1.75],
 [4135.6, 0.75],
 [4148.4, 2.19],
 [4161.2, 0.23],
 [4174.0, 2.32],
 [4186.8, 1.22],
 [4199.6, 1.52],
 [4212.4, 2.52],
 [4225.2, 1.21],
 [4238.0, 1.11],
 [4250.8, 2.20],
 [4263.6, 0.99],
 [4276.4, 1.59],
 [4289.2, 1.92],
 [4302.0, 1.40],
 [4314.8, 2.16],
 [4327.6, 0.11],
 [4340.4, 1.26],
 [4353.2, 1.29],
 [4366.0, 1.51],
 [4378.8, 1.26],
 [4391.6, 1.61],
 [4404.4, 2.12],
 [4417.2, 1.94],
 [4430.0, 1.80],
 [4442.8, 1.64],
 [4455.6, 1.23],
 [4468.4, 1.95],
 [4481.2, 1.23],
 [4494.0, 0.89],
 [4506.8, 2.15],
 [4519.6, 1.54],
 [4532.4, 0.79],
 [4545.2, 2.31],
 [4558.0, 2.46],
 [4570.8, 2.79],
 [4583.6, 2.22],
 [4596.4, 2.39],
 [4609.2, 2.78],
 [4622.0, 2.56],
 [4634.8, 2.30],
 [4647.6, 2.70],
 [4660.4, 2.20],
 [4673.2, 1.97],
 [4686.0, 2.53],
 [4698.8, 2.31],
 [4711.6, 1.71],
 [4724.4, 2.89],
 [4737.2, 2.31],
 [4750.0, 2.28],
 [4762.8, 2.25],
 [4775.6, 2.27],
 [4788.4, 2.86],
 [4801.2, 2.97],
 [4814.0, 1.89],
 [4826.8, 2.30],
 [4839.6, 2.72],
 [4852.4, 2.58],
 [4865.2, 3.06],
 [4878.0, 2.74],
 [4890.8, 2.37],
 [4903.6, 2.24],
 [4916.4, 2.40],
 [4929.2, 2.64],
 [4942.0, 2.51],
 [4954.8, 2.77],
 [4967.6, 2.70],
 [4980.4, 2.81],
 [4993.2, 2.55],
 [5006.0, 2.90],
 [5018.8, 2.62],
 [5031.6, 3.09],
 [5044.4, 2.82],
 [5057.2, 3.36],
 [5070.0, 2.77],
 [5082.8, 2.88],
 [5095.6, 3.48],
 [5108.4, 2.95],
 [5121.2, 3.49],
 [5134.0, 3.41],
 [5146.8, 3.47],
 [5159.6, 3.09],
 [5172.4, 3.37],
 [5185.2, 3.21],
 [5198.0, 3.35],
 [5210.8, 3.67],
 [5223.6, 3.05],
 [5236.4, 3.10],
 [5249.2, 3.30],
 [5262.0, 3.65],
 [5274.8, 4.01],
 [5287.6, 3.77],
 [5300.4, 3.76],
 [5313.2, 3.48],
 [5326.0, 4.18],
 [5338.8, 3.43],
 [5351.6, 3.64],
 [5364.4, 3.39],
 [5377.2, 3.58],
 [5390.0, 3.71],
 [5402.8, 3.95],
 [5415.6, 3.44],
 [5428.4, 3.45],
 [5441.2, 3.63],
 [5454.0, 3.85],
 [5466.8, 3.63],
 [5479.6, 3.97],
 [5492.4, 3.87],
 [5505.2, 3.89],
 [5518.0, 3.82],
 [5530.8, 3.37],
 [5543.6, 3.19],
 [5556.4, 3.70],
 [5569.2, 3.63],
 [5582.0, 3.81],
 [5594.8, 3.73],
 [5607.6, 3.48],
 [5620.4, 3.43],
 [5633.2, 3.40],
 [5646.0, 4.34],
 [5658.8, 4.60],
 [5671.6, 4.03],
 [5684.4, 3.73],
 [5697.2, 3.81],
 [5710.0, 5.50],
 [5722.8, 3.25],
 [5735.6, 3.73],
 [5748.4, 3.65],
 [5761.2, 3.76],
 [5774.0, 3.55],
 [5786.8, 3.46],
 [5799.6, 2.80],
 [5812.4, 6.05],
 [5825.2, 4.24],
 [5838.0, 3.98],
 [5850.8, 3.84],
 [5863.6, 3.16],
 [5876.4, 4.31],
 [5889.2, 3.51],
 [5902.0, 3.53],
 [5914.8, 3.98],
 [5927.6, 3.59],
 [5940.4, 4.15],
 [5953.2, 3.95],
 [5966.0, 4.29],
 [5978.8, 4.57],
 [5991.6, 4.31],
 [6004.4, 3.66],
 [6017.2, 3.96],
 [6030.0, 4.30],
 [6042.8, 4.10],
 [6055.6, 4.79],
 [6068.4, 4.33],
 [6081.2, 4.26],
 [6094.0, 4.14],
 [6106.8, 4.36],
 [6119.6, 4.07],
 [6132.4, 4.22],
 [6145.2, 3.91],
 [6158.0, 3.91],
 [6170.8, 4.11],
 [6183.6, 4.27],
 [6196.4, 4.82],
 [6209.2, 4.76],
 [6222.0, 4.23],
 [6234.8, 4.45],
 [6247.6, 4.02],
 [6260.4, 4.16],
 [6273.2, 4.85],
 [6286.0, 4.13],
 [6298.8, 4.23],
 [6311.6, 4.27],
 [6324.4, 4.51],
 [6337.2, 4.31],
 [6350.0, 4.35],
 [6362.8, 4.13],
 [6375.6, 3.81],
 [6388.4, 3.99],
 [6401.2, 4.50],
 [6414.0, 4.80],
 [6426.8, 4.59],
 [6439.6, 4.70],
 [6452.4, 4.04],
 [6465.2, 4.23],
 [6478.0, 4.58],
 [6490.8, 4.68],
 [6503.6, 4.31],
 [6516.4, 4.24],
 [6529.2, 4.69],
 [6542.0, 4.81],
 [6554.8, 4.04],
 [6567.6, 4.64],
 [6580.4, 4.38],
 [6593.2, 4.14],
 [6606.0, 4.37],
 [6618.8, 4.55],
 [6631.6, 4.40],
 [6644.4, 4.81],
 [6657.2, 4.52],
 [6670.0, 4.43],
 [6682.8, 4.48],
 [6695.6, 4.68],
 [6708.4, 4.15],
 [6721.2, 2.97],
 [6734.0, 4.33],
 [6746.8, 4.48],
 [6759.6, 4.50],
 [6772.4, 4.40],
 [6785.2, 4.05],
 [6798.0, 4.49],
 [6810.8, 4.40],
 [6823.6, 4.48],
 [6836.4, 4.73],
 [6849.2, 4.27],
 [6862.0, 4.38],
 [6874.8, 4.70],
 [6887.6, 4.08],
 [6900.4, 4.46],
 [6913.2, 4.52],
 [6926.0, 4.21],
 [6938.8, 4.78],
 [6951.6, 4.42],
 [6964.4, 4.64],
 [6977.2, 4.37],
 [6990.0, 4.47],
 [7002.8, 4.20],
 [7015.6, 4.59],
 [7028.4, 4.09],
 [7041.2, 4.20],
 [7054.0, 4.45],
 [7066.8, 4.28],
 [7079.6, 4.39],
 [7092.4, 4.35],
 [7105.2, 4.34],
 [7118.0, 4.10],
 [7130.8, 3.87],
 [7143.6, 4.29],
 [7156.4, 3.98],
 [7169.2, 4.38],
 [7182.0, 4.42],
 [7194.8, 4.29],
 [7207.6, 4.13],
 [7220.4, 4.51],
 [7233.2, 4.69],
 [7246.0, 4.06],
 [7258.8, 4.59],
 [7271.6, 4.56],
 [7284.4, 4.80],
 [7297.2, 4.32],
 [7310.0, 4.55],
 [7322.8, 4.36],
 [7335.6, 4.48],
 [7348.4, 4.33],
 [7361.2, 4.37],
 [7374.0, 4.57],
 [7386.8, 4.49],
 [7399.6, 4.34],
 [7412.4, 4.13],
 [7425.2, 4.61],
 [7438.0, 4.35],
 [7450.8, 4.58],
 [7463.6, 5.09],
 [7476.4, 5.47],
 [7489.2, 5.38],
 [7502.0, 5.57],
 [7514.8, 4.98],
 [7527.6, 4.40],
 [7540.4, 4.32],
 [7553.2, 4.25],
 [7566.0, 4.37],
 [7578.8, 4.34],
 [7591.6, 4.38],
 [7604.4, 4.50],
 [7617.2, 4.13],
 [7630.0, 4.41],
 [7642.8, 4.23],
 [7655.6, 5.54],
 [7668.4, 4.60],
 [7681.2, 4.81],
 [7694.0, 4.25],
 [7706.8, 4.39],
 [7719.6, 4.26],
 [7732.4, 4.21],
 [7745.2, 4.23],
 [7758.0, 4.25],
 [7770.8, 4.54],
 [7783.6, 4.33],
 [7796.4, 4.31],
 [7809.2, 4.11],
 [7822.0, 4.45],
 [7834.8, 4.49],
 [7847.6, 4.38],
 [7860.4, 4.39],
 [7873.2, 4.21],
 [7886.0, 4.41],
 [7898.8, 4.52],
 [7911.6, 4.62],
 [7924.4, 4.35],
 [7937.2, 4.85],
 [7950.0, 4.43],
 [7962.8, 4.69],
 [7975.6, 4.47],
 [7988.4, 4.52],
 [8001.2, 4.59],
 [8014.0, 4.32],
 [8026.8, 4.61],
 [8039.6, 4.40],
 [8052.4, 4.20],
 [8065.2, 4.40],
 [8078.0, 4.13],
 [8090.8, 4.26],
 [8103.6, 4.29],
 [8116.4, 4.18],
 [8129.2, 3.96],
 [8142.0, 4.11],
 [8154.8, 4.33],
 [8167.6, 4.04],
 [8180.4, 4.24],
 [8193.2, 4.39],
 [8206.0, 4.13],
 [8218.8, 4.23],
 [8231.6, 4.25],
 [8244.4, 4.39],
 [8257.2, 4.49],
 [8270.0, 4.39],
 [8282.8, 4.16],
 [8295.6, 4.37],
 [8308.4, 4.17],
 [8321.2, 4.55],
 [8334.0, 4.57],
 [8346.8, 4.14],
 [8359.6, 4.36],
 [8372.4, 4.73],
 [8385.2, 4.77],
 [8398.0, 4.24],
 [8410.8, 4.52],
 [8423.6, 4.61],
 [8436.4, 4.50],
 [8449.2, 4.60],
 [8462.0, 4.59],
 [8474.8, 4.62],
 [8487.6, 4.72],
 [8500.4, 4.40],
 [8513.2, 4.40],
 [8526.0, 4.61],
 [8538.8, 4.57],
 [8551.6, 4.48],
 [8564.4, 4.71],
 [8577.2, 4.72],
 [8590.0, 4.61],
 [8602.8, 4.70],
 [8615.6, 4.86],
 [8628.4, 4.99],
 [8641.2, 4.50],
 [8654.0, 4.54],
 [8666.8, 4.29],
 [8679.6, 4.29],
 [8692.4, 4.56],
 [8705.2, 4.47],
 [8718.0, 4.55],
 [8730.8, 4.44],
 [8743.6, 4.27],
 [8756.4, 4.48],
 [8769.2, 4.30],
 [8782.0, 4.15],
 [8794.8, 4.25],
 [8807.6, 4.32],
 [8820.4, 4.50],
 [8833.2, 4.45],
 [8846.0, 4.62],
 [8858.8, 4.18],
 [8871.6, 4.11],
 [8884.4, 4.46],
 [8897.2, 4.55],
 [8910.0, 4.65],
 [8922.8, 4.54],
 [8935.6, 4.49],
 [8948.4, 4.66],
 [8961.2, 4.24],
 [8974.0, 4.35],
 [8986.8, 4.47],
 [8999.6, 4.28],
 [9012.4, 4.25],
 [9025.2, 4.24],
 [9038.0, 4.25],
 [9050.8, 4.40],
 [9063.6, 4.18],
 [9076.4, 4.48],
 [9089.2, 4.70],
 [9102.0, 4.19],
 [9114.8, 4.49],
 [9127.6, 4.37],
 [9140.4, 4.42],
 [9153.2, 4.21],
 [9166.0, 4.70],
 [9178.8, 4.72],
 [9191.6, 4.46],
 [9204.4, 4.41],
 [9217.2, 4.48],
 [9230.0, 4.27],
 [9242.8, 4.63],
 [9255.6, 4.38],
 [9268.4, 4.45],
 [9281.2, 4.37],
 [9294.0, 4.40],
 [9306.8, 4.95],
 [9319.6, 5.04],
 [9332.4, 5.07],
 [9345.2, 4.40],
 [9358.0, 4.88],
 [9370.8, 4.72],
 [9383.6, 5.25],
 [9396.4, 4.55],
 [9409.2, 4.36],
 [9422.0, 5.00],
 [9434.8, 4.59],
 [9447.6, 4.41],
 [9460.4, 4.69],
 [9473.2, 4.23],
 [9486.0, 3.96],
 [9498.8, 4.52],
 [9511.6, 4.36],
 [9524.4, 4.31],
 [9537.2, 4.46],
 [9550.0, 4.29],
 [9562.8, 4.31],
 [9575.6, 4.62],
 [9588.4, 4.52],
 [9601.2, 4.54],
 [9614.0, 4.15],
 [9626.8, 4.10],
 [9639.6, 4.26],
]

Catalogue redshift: 0.140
